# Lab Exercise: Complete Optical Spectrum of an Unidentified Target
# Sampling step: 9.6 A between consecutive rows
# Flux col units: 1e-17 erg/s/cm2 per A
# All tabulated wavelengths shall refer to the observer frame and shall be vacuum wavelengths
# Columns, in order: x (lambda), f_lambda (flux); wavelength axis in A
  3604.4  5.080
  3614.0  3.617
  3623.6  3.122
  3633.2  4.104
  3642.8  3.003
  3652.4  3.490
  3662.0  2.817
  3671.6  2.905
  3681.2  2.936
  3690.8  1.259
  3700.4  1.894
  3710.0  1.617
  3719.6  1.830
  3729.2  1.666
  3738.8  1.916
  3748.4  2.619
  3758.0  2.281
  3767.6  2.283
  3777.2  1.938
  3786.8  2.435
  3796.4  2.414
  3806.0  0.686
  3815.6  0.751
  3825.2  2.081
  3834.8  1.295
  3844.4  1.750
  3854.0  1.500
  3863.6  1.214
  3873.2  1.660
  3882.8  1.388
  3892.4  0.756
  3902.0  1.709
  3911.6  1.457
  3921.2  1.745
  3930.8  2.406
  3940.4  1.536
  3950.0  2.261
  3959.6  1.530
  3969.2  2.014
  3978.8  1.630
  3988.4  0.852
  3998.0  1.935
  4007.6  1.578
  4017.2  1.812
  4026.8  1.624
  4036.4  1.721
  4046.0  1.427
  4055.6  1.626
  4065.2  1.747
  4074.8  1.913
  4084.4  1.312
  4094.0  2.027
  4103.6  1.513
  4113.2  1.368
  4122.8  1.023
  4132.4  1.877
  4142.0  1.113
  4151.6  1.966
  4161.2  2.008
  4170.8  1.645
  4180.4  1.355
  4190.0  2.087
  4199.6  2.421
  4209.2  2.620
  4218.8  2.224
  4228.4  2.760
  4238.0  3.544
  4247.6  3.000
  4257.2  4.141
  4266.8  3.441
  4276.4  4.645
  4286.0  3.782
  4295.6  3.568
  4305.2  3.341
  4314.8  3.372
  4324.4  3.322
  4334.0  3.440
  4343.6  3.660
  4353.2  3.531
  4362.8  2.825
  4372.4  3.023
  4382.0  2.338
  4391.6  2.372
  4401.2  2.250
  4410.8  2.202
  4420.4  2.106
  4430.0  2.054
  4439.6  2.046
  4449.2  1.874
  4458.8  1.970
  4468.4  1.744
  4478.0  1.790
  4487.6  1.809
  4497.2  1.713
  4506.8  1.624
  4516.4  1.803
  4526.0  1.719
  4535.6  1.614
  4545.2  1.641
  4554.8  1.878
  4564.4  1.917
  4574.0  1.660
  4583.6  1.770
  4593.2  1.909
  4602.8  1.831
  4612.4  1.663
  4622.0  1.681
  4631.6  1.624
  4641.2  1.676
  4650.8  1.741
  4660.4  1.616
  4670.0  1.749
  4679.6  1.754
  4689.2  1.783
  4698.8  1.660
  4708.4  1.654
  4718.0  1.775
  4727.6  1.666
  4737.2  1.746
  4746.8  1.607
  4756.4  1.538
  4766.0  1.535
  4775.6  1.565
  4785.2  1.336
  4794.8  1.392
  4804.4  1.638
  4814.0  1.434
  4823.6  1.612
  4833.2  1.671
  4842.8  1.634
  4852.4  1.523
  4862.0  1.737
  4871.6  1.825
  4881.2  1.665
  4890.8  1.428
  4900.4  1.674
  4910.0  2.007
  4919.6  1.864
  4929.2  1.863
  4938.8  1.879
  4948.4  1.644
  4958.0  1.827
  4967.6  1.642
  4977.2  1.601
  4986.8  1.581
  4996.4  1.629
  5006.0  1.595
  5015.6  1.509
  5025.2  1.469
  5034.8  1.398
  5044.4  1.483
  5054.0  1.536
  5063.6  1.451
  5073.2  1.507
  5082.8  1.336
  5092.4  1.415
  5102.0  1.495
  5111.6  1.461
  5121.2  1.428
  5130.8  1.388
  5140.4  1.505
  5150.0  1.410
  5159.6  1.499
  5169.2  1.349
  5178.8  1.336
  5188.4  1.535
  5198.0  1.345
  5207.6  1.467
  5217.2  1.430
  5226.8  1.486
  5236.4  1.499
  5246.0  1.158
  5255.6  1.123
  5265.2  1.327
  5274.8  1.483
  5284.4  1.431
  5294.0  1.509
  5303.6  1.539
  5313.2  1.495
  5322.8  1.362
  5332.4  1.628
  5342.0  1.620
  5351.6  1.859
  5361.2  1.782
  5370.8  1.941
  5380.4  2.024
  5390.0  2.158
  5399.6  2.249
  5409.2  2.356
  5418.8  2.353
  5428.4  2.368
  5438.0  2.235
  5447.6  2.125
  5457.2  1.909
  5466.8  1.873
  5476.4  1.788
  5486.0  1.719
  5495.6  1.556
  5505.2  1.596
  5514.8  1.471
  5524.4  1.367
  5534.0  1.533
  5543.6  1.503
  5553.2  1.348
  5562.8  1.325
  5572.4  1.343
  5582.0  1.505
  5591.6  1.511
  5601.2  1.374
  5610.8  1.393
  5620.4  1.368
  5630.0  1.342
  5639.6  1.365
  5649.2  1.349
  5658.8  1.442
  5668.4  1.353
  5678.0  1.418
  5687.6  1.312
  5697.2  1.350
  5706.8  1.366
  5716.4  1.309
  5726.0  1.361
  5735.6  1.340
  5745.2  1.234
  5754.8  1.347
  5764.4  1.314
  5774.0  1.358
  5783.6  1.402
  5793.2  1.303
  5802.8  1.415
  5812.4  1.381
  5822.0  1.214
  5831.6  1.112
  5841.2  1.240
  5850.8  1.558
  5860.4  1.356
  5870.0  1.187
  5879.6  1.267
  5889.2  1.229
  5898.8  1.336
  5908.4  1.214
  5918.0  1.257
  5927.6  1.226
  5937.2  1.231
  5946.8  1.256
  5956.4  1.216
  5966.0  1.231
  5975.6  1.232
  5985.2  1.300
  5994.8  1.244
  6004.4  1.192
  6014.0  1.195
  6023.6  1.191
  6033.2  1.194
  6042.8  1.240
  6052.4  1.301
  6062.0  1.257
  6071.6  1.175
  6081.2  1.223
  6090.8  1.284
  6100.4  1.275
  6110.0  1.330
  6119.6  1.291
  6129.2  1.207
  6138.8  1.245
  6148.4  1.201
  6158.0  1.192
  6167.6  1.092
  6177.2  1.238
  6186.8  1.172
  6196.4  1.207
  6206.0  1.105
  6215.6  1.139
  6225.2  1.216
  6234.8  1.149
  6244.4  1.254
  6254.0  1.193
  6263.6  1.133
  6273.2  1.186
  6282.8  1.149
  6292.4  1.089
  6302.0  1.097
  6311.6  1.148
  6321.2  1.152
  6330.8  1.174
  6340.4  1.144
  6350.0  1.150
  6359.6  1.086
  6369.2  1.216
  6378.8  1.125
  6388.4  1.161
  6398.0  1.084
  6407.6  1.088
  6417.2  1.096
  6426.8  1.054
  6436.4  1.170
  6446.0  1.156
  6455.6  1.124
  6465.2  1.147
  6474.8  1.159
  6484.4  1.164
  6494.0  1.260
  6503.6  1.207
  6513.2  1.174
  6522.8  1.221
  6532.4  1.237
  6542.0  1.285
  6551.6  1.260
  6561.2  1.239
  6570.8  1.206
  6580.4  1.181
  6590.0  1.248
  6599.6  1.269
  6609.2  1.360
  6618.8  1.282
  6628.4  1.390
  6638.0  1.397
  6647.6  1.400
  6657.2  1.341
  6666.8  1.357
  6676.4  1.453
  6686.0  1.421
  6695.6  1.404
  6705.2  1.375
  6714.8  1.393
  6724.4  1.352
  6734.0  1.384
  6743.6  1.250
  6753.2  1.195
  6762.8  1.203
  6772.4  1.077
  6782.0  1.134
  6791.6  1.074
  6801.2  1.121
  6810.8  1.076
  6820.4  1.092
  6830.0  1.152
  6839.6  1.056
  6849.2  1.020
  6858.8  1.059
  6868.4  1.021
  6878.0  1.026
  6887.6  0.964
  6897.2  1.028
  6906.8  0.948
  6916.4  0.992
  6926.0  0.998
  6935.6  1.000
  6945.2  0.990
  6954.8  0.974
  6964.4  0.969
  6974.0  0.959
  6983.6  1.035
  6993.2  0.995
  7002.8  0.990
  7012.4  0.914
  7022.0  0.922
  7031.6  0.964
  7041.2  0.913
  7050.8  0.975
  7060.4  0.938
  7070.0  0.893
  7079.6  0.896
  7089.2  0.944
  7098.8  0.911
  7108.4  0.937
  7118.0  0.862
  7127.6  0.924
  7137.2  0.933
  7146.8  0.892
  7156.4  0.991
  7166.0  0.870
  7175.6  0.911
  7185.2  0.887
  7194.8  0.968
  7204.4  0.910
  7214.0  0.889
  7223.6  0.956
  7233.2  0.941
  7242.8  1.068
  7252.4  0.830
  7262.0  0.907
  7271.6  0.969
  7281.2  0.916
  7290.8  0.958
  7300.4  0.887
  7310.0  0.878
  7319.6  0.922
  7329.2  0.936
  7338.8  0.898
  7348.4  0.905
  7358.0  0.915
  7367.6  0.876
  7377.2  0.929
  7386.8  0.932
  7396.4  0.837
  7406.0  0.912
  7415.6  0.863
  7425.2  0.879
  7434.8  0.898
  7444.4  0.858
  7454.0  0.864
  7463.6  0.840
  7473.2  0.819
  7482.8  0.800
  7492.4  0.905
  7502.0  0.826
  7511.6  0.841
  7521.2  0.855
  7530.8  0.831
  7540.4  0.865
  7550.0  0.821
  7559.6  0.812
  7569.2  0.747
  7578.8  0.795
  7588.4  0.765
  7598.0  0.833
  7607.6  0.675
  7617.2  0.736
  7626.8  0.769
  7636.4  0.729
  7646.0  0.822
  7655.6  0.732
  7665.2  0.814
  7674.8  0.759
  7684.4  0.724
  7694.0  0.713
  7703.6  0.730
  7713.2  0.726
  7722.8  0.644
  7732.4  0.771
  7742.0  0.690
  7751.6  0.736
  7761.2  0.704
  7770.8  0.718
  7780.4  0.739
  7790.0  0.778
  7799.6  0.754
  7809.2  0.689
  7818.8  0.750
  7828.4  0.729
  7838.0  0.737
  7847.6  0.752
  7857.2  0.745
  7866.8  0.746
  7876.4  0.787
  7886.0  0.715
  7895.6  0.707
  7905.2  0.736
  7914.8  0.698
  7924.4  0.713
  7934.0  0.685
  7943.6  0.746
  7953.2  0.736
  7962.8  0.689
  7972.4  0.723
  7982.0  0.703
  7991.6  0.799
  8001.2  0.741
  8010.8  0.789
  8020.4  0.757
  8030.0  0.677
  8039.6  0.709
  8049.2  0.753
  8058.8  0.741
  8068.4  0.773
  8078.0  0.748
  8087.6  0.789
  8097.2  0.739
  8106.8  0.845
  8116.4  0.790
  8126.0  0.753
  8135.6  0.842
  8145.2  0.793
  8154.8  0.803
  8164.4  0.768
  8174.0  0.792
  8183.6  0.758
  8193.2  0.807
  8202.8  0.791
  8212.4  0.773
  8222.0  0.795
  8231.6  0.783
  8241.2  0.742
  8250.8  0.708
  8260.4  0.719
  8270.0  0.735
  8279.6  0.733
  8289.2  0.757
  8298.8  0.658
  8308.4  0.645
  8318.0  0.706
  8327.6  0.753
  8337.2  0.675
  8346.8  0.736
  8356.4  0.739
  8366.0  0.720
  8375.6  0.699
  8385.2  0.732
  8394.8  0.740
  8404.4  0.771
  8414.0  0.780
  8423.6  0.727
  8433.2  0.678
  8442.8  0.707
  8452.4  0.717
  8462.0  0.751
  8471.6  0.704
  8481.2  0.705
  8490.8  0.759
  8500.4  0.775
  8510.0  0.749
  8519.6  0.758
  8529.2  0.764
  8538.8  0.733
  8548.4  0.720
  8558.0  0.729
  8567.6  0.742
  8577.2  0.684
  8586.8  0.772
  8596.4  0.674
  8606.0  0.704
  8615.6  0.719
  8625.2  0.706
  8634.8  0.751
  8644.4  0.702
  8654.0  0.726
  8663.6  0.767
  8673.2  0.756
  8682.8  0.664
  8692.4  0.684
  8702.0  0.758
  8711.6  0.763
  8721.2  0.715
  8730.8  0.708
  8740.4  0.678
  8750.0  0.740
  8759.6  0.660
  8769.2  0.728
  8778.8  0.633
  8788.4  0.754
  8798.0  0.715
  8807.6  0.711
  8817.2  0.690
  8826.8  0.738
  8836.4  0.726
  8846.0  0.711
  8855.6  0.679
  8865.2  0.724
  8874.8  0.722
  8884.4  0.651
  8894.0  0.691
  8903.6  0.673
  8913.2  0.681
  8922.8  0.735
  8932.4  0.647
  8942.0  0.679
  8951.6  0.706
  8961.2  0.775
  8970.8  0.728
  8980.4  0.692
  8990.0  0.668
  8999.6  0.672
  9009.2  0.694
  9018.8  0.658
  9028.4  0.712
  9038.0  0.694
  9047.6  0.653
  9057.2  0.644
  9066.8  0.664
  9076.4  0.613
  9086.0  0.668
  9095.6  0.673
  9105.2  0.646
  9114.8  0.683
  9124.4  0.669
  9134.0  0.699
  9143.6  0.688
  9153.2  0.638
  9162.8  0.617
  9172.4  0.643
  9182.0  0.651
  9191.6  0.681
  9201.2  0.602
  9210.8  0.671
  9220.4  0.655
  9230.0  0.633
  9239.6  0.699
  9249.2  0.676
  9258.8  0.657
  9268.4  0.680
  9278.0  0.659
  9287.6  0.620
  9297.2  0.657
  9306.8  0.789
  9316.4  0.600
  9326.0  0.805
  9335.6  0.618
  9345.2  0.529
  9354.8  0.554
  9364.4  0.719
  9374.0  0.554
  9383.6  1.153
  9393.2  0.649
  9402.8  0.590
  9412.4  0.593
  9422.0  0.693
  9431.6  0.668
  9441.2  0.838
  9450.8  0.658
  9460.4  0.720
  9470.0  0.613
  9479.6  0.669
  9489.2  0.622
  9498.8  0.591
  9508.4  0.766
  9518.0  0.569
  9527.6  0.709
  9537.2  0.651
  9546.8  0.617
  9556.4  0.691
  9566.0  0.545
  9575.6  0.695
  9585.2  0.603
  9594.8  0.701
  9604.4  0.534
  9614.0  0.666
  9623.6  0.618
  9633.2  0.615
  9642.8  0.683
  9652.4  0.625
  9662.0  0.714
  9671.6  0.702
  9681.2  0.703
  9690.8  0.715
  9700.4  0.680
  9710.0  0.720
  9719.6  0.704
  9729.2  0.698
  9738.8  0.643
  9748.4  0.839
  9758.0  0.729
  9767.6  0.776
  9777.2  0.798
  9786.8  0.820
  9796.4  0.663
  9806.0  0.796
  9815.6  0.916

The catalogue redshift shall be 2.501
